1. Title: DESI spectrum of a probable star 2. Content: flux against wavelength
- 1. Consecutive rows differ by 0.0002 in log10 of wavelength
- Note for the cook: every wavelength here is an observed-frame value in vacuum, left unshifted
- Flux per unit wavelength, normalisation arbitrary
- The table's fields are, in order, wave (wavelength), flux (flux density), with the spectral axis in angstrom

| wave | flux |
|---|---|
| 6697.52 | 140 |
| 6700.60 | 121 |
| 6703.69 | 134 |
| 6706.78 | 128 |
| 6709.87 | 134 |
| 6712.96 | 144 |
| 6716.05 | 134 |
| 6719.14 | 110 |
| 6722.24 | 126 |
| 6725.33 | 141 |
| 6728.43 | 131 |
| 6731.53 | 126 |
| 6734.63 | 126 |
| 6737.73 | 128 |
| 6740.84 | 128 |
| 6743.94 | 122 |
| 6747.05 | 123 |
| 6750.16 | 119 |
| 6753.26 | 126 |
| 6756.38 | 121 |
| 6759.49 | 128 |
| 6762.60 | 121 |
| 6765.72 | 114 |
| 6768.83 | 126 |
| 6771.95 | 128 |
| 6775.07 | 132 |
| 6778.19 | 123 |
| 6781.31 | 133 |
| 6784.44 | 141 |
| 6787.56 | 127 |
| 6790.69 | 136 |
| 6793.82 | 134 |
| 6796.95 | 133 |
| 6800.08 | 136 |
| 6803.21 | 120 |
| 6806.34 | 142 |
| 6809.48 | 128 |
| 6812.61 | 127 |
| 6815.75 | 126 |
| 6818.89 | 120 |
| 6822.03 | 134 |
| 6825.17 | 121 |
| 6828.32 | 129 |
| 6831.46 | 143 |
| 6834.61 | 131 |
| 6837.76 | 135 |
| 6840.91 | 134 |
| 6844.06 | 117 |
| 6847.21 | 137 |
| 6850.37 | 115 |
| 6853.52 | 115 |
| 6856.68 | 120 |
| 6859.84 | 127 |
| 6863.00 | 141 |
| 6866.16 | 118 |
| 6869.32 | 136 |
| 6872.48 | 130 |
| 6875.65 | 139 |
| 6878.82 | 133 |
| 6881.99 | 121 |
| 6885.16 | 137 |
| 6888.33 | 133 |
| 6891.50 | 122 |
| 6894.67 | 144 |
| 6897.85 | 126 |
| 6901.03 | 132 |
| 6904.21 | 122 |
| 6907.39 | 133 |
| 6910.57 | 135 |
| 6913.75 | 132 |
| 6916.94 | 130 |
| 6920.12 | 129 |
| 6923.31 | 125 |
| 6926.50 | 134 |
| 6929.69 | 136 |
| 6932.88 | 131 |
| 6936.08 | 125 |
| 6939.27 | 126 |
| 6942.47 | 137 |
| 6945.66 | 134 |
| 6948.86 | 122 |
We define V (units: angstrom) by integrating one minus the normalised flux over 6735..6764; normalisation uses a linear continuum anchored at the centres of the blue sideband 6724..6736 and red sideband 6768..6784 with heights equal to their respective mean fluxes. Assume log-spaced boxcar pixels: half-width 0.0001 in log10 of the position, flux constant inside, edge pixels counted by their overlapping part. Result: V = 1.4 angstrom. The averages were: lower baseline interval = 131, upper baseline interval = 129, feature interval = 124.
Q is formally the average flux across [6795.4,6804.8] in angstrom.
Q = 130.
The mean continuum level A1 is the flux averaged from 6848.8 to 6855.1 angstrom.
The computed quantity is 115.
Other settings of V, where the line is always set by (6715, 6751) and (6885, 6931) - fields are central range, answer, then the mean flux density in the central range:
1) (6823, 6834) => -0.2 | 131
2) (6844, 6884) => 0.8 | 127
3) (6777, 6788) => -0.4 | 132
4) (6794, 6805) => -0.2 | 131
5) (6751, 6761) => 0.2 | 125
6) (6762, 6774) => 0.4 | 123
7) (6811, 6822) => 0.2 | 126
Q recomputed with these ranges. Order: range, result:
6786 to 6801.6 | 133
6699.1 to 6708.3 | 128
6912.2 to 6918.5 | 131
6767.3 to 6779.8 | 127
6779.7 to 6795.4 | 134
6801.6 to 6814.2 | 129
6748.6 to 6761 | 123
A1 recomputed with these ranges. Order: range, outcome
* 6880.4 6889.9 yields 130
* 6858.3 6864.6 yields 134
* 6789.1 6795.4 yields 135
